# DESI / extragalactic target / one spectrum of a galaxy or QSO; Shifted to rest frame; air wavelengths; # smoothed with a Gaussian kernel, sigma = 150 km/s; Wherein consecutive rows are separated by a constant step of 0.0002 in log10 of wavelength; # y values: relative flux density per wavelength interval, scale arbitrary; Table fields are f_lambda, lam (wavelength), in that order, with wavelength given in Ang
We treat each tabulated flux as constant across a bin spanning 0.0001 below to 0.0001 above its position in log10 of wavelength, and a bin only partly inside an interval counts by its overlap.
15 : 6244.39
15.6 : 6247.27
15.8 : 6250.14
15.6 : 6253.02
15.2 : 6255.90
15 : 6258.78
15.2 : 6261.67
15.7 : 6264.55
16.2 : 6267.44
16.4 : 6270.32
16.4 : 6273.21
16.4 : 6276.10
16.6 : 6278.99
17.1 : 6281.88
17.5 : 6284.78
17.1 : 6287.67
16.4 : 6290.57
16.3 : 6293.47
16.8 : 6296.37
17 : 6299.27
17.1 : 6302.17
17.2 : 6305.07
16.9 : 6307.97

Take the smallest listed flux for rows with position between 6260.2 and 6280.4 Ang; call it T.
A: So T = 15.2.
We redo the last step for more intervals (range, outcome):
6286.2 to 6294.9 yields 16.3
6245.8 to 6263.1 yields 15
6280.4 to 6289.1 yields 17.1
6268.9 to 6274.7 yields 16.4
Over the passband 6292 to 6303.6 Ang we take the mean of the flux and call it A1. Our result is 16.8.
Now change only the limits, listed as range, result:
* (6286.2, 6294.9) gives 16.6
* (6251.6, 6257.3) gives 15.4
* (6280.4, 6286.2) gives 17.3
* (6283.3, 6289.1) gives 17.3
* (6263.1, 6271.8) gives 16.1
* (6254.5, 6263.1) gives 15.1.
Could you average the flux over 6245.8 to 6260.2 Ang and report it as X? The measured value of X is 15.4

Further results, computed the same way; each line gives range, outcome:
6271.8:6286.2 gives 16.8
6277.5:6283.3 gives 16.9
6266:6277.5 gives 16.4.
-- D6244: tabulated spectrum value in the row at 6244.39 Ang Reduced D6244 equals 15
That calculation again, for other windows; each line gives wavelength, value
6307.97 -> 16.9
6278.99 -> 16.6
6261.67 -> 15.2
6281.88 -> 17.1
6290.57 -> 16.4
